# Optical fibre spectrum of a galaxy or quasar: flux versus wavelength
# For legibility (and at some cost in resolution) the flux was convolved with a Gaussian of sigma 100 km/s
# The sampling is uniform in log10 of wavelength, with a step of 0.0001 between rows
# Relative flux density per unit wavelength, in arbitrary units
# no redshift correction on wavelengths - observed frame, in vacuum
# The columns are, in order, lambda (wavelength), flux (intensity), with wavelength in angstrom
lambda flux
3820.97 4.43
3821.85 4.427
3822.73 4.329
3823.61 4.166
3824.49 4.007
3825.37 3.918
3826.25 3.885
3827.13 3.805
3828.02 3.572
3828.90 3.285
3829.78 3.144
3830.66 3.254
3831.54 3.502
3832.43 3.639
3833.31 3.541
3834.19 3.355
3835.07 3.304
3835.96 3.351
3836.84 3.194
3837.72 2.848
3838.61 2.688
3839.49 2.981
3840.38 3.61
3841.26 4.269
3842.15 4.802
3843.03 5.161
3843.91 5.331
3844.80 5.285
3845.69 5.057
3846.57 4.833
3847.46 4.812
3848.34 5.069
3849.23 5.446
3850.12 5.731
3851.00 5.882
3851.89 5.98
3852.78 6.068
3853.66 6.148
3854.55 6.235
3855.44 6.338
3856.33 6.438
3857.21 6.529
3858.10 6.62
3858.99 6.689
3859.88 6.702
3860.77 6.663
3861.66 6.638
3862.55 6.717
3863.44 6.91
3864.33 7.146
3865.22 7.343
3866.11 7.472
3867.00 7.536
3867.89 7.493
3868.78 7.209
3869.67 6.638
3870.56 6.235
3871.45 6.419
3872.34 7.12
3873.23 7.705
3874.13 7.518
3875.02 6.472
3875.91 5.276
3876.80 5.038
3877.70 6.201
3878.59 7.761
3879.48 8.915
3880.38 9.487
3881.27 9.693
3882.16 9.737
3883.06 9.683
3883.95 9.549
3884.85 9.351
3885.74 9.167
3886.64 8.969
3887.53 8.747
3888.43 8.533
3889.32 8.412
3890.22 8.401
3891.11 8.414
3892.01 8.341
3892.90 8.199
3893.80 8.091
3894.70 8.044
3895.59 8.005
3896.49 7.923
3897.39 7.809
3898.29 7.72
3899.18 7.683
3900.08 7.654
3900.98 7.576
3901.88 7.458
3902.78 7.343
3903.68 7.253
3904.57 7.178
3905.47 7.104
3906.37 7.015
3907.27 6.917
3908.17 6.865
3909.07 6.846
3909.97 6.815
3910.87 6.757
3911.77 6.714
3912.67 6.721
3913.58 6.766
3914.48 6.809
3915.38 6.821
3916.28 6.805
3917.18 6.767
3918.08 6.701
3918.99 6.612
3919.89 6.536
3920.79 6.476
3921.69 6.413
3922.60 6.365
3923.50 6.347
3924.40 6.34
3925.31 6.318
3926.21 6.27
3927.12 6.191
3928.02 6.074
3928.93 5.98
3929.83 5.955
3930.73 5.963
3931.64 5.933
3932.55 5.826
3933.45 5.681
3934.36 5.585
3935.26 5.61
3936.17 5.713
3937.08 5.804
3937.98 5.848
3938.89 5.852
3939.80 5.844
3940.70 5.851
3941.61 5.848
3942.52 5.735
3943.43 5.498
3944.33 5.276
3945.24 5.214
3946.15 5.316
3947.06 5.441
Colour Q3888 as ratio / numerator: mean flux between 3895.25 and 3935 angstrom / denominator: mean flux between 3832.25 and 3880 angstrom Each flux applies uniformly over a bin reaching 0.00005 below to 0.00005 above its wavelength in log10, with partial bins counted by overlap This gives 1.17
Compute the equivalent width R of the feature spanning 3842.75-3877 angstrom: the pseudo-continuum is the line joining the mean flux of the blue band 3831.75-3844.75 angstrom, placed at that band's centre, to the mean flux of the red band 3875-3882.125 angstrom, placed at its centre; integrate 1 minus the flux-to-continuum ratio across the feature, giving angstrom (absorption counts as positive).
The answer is -3.52 angstrom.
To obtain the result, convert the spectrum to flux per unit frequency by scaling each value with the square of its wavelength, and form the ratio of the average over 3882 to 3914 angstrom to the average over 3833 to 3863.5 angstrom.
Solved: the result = 1.56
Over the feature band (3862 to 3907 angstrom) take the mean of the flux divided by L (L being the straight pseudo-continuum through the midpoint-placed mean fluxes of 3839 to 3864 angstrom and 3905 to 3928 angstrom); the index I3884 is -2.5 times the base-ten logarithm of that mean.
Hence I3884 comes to -0.25 mag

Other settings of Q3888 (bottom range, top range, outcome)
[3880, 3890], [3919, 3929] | 0.69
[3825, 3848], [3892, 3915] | 1.90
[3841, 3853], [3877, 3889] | 1.68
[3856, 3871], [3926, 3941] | 0.85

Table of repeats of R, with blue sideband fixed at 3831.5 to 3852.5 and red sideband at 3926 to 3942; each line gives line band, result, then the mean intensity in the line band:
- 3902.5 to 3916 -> -3.61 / 6.92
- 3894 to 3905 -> -4.88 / 7.65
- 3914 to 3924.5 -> -1.80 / 6.6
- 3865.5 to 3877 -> -4.76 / 6.83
